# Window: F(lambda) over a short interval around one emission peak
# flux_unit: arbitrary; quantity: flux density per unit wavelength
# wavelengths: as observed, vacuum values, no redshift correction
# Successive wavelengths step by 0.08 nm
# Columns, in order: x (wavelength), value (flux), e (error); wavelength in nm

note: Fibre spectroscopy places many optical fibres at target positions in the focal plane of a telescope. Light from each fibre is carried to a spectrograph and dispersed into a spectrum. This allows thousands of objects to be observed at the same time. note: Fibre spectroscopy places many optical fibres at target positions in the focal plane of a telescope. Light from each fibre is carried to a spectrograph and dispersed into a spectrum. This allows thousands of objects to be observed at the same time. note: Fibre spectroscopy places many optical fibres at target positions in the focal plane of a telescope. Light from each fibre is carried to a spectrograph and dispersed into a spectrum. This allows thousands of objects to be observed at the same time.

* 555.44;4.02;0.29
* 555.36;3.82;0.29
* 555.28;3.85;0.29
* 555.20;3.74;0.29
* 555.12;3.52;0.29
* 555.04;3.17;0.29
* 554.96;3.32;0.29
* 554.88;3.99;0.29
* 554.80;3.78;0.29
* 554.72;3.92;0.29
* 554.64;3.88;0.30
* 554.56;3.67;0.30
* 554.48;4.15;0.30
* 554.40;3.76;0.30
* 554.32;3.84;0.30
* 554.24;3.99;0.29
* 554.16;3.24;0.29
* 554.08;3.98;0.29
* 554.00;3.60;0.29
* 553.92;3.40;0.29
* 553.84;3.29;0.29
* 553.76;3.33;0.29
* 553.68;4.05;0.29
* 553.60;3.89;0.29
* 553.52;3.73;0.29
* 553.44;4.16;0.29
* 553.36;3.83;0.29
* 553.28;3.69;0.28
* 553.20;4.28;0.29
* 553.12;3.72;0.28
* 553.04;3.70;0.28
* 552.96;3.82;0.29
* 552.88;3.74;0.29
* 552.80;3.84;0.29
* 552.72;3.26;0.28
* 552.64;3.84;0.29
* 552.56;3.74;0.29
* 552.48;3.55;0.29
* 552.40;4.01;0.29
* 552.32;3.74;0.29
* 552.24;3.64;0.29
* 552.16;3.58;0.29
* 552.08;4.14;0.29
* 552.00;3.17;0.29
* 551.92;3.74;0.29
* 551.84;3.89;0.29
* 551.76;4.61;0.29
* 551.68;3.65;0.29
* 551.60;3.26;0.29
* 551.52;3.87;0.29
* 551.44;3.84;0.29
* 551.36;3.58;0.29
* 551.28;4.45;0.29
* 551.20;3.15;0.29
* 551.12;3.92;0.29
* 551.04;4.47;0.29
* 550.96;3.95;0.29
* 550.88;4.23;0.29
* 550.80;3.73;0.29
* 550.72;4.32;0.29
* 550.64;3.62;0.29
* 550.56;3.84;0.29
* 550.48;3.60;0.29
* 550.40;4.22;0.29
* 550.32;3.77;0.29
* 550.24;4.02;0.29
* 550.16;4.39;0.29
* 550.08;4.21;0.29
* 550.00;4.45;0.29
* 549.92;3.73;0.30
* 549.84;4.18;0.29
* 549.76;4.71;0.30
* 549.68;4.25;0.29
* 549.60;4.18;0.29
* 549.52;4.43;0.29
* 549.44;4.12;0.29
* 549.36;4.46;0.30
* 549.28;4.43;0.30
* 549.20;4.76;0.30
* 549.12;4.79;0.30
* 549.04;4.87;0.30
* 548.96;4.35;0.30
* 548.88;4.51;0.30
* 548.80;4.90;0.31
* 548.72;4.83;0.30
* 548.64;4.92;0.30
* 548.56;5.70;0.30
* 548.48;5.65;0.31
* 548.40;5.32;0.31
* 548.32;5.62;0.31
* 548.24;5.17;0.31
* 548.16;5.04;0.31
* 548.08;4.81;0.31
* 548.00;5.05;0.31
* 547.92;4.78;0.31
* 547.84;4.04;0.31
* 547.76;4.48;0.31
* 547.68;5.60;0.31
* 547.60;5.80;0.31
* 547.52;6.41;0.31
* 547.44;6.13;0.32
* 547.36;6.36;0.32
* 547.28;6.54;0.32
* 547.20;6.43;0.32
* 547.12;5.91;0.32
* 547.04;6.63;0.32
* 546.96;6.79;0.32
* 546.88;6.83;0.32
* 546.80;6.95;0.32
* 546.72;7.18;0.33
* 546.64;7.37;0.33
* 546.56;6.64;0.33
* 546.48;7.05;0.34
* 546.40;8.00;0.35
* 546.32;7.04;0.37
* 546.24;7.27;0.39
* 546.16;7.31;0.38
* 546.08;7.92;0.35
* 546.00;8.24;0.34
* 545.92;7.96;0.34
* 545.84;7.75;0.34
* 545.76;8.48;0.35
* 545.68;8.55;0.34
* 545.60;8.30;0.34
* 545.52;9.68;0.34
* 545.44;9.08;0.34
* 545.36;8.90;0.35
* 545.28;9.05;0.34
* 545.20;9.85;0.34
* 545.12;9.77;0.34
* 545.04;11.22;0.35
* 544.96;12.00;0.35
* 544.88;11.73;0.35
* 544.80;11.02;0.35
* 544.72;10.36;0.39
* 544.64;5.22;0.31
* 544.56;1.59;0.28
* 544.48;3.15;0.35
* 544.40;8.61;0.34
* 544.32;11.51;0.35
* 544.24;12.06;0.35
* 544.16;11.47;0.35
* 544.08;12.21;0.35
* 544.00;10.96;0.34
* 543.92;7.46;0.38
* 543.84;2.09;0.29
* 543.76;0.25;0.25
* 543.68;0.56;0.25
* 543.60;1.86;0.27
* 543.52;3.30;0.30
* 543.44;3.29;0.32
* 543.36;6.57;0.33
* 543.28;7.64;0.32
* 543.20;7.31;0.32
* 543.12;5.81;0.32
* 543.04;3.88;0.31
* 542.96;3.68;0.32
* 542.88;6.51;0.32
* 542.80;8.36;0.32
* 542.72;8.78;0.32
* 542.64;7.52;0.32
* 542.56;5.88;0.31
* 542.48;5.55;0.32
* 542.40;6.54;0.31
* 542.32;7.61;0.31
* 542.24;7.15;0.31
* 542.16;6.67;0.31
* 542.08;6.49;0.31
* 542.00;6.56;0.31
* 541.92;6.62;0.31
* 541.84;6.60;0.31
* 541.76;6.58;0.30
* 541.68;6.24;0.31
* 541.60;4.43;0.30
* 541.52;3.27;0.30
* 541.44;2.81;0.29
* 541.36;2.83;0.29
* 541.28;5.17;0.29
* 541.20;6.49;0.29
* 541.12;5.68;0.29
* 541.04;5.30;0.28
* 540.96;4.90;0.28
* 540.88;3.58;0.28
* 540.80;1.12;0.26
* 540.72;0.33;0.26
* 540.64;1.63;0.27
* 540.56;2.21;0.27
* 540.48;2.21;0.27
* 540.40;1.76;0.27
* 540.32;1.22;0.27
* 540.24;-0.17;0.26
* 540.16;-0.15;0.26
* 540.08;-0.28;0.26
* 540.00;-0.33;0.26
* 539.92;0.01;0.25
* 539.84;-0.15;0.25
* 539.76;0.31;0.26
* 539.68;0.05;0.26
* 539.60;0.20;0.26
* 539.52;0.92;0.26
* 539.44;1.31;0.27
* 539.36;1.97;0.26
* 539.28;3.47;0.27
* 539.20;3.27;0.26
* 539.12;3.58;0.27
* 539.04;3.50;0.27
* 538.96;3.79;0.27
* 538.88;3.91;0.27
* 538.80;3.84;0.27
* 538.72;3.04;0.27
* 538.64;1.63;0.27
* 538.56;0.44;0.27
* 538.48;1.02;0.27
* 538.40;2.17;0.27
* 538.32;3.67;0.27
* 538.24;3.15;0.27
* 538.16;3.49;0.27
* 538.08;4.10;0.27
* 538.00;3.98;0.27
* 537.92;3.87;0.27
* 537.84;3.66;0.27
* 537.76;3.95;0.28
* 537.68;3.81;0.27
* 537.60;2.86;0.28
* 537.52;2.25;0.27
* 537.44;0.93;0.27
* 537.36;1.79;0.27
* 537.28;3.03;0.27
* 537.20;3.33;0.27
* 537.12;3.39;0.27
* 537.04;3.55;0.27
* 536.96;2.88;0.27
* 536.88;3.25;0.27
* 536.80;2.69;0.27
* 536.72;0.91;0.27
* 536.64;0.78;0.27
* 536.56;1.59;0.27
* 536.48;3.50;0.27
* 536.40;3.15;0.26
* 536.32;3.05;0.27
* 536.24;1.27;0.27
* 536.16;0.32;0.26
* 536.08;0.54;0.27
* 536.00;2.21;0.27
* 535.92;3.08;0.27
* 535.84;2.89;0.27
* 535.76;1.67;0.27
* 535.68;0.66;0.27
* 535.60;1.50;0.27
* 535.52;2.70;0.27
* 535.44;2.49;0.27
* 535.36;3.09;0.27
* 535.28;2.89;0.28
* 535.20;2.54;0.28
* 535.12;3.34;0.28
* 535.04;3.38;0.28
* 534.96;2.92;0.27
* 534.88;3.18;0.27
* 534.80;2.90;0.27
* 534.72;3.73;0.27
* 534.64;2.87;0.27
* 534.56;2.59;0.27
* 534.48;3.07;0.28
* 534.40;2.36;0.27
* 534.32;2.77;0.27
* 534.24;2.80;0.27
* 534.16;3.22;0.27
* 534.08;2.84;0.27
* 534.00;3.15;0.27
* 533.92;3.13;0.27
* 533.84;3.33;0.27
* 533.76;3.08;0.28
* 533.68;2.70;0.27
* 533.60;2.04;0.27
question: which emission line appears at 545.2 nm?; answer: Lyman alpha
